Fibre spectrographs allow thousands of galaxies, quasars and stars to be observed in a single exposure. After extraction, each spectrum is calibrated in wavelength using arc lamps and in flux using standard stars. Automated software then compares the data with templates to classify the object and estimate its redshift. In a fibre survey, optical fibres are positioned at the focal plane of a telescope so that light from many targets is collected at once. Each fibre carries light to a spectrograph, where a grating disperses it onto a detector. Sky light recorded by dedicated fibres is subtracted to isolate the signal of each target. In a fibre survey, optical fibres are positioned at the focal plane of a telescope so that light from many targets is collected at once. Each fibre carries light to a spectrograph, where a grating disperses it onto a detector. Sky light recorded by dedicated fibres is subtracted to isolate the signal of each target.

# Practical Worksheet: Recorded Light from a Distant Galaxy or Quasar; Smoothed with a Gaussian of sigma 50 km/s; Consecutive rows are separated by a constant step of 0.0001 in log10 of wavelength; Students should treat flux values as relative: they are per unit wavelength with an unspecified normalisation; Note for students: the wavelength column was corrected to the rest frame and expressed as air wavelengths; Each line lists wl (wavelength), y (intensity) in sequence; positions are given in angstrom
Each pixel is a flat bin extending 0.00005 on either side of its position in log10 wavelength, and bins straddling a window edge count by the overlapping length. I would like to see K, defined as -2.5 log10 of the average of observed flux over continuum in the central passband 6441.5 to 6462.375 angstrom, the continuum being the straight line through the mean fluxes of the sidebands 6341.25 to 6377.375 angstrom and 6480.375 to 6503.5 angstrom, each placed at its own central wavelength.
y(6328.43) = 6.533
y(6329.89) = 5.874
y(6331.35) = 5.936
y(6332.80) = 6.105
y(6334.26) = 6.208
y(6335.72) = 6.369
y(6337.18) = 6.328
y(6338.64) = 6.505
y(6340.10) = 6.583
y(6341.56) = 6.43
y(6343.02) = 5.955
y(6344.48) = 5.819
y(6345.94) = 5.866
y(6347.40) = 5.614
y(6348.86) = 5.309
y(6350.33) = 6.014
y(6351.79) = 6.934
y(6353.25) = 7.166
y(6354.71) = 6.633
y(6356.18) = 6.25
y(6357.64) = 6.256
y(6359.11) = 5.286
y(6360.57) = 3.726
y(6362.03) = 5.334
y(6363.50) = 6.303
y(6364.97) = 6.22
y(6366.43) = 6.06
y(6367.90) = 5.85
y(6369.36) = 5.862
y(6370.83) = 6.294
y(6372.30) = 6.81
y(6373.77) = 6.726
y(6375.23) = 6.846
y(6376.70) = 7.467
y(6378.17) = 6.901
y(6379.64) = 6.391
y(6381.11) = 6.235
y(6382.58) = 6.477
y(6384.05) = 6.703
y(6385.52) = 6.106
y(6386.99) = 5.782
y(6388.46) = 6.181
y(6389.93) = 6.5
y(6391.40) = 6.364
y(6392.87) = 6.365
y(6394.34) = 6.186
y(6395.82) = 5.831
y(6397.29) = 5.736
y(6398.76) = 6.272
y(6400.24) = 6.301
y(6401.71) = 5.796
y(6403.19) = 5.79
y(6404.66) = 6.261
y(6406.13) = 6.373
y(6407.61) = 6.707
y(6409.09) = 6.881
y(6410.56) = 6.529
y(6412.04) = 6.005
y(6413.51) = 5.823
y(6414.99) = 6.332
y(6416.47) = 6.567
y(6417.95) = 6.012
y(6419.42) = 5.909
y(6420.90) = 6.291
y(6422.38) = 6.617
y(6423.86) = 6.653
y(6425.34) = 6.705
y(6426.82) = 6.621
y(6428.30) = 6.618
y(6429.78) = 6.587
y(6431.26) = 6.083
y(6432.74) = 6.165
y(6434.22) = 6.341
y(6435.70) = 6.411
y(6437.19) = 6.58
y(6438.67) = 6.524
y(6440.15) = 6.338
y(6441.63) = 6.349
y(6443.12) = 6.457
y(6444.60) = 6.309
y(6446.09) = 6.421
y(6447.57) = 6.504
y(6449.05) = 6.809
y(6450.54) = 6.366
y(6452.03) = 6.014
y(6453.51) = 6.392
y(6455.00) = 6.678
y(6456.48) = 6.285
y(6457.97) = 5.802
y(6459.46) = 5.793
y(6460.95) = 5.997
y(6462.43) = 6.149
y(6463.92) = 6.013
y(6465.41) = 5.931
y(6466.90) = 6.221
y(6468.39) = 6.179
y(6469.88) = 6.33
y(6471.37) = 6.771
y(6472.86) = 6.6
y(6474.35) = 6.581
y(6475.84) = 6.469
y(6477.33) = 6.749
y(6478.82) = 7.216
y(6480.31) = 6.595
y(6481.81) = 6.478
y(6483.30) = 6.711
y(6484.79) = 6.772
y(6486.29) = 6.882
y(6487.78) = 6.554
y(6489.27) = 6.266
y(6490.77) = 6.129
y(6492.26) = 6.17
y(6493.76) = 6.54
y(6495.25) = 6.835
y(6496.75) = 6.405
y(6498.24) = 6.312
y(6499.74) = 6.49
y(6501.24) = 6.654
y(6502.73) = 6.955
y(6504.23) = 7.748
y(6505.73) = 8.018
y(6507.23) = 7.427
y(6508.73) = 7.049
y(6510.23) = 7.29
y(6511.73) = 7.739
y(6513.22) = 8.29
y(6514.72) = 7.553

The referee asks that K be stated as 0.02 mag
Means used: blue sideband 6.12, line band 6.29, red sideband 6.55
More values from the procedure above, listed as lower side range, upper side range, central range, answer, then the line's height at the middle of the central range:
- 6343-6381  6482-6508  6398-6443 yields 0.01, 6.42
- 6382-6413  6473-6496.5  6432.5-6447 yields 0.00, 6.41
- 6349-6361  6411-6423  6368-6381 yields -0.09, 6.1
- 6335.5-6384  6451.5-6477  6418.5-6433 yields -0.03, 6.24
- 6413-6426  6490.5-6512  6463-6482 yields 0.04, 6.71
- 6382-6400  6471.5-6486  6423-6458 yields 0.01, 6.48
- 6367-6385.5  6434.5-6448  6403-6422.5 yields 0.03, 6.47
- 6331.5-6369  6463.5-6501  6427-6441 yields -0.01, 6.33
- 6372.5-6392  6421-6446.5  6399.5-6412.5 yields 0.03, 6.49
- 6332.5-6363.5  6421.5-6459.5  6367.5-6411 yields -0.03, 6.2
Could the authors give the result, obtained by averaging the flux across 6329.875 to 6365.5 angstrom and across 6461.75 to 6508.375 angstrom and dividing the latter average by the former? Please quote 1.1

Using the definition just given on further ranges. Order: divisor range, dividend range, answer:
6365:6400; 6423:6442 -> 1.02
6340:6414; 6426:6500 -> 1.04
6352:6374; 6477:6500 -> 1.08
